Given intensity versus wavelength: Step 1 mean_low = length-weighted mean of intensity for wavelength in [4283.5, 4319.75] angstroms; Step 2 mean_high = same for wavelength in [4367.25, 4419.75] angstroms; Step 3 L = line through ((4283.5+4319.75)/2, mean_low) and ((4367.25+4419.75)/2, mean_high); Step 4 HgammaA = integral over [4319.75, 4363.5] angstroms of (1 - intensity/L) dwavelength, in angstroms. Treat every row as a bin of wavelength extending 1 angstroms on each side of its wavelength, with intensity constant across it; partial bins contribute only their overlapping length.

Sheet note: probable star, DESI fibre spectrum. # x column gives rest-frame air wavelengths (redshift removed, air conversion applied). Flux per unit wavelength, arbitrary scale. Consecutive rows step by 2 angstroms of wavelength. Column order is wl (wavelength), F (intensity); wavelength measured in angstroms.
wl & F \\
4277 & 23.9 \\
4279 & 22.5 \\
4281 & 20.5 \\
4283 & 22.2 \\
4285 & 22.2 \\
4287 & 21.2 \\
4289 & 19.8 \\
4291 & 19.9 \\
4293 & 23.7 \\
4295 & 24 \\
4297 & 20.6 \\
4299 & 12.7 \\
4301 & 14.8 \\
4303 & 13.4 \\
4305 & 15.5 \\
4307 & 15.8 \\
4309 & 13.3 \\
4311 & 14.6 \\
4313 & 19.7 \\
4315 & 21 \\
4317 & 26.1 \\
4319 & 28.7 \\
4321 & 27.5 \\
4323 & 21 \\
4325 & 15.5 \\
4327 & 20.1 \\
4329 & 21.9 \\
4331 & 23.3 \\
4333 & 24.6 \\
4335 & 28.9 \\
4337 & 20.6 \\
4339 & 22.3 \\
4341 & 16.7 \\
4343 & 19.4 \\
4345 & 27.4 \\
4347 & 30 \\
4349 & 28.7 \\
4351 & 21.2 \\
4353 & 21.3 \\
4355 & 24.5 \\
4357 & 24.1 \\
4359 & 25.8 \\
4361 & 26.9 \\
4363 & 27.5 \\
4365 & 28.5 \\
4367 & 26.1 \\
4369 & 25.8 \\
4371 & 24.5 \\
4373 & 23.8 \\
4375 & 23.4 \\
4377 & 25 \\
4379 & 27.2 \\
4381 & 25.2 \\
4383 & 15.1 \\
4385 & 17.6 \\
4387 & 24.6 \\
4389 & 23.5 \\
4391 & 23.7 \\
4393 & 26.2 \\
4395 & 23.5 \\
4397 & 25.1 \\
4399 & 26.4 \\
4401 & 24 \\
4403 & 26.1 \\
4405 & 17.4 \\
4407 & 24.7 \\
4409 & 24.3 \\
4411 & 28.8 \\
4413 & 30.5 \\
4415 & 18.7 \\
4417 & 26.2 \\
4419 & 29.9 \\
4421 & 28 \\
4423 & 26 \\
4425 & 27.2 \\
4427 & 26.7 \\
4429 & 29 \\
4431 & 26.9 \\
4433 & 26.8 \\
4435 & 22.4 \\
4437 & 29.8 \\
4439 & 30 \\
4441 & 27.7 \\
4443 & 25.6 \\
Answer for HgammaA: -4.3 angstroms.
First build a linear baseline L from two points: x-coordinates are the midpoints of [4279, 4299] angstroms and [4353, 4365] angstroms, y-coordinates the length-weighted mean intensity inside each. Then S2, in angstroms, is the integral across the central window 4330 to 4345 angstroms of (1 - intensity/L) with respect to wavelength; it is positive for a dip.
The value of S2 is 1.0 angstroms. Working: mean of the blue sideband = 21.2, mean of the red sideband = 25.6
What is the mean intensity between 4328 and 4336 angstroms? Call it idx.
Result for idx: 24.7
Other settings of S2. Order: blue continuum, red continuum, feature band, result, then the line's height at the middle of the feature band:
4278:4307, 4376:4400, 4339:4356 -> -1.4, 21.8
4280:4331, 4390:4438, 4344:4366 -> -3.3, 22.6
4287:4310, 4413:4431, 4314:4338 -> -4.3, 19.7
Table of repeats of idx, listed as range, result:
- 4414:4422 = 25.7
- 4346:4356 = 25.1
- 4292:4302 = 19.2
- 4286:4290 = 20.5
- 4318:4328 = 22.6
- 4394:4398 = 24.3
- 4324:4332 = 20.2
